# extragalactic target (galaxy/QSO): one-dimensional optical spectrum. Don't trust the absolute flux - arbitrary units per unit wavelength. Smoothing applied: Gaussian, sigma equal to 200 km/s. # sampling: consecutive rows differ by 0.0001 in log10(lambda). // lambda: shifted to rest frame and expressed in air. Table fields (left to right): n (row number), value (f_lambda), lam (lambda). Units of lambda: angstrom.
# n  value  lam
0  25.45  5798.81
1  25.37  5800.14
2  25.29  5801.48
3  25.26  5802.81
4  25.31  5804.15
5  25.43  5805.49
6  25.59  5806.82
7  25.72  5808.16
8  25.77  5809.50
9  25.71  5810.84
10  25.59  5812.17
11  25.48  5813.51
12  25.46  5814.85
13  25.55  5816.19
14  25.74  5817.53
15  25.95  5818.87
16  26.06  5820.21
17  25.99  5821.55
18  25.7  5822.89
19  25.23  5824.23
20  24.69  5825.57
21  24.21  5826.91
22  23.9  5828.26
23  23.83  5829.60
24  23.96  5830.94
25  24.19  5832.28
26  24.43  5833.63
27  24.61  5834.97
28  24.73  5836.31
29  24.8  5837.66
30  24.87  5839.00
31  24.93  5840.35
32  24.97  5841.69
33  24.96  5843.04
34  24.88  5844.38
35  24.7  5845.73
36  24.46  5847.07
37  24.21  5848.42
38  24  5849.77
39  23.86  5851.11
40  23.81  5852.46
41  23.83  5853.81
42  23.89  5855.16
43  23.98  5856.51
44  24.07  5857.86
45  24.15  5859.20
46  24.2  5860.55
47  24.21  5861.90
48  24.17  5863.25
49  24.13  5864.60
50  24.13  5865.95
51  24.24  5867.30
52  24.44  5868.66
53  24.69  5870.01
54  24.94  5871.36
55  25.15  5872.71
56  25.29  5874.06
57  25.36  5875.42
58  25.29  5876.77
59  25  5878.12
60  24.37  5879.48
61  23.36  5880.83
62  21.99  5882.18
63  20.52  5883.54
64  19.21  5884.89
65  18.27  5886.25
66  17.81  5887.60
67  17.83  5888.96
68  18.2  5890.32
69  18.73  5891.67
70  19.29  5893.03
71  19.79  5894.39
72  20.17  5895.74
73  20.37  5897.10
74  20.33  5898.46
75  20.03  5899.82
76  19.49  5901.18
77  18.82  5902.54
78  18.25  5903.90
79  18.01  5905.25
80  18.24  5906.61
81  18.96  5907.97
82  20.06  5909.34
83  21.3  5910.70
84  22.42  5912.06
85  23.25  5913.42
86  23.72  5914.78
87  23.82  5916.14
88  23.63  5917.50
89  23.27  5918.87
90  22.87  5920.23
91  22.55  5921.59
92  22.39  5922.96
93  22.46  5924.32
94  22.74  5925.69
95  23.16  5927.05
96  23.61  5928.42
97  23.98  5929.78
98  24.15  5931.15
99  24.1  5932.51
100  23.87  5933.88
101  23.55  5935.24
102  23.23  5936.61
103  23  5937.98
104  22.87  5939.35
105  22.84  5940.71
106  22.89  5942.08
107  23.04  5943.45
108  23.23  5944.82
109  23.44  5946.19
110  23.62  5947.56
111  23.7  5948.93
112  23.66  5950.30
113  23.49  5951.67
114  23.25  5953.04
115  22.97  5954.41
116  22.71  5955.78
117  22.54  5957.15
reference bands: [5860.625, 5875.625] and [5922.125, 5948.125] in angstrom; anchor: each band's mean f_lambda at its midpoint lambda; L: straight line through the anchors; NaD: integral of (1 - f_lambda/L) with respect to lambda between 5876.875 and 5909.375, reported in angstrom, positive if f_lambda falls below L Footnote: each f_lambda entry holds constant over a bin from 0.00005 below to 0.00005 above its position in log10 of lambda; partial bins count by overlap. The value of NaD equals 5.6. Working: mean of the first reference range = 24.6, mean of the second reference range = 23.3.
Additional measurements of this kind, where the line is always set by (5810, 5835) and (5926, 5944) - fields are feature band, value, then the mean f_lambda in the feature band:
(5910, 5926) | 0.53 angstrom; 22.9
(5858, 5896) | 2.78 angstrom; 22.5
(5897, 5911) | 2.65 angstrom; 19.3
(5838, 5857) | 0.25 angstrom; 24.4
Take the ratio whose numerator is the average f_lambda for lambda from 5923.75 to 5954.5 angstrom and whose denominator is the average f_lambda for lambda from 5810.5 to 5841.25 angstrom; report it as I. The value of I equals 0.93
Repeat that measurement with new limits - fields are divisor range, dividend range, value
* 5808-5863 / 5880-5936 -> 0.86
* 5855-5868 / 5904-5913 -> 0.82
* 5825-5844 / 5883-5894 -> 0.76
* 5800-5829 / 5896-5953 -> 0.88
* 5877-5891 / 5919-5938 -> 1.12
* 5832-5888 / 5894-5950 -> 0.92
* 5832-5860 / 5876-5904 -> 0.84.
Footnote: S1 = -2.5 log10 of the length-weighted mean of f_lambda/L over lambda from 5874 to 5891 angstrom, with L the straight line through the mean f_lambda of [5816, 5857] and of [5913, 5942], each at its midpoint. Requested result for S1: 0.11 mag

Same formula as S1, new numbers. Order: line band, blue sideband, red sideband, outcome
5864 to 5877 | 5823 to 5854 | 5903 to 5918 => -0.08 mag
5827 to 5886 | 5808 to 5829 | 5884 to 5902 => -0.09 mag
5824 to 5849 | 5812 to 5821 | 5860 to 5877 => 0.03 mag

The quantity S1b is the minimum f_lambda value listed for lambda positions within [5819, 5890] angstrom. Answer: 17.81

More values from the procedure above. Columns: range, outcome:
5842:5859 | 23.81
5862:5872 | 24.13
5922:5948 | 22.39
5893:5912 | 18.01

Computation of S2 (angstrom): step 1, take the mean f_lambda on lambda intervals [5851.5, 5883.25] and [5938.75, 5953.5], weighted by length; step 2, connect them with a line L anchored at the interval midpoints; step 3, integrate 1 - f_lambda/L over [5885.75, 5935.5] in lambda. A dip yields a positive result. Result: 5.3 angstrom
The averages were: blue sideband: 24.2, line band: 21.2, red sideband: 23.3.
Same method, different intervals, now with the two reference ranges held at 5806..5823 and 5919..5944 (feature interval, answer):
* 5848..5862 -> 0.5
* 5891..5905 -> 2.6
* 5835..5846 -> 0.1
